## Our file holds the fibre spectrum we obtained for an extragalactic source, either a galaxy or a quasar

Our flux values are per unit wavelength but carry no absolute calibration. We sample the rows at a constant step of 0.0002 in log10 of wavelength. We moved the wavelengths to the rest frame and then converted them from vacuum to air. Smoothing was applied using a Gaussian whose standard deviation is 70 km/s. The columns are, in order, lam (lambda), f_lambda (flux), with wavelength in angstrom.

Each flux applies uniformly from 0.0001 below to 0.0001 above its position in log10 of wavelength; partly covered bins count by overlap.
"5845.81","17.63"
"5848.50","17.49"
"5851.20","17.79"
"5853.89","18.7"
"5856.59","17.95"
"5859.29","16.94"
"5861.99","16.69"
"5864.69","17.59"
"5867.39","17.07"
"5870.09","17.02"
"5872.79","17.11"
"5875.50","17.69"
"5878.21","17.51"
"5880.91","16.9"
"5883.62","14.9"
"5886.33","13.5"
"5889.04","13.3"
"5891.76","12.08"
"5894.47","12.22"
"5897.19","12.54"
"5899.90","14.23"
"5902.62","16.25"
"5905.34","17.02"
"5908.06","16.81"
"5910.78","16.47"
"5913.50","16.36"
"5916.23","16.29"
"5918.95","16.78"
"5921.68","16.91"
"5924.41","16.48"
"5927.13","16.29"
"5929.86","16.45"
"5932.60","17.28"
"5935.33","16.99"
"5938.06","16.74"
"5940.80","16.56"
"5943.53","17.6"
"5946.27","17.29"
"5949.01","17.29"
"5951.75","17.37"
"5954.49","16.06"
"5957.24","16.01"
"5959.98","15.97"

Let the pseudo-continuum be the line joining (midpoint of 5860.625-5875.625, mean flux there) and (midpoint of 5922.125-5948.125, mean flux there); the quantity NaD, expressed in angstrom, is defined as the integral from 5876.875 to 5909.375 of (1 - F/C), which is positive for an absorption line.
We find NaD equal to 4.3 angstrom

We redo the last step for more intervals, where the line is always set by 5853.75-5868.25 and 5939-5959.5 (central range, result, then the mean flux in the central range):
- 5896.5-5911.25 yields 1.3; 15.6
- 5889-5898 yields 2.5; 12.4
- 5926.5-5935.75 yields 0.1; 16.8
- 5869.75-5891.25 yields 1.9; 15.8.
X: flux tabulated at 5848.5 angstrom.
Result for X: 17.49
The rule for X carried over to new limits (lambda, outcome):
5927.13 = 16.29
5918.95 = 16.78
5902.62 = 16.25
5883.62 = 14.9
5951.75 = 17.37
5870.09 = 17.02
